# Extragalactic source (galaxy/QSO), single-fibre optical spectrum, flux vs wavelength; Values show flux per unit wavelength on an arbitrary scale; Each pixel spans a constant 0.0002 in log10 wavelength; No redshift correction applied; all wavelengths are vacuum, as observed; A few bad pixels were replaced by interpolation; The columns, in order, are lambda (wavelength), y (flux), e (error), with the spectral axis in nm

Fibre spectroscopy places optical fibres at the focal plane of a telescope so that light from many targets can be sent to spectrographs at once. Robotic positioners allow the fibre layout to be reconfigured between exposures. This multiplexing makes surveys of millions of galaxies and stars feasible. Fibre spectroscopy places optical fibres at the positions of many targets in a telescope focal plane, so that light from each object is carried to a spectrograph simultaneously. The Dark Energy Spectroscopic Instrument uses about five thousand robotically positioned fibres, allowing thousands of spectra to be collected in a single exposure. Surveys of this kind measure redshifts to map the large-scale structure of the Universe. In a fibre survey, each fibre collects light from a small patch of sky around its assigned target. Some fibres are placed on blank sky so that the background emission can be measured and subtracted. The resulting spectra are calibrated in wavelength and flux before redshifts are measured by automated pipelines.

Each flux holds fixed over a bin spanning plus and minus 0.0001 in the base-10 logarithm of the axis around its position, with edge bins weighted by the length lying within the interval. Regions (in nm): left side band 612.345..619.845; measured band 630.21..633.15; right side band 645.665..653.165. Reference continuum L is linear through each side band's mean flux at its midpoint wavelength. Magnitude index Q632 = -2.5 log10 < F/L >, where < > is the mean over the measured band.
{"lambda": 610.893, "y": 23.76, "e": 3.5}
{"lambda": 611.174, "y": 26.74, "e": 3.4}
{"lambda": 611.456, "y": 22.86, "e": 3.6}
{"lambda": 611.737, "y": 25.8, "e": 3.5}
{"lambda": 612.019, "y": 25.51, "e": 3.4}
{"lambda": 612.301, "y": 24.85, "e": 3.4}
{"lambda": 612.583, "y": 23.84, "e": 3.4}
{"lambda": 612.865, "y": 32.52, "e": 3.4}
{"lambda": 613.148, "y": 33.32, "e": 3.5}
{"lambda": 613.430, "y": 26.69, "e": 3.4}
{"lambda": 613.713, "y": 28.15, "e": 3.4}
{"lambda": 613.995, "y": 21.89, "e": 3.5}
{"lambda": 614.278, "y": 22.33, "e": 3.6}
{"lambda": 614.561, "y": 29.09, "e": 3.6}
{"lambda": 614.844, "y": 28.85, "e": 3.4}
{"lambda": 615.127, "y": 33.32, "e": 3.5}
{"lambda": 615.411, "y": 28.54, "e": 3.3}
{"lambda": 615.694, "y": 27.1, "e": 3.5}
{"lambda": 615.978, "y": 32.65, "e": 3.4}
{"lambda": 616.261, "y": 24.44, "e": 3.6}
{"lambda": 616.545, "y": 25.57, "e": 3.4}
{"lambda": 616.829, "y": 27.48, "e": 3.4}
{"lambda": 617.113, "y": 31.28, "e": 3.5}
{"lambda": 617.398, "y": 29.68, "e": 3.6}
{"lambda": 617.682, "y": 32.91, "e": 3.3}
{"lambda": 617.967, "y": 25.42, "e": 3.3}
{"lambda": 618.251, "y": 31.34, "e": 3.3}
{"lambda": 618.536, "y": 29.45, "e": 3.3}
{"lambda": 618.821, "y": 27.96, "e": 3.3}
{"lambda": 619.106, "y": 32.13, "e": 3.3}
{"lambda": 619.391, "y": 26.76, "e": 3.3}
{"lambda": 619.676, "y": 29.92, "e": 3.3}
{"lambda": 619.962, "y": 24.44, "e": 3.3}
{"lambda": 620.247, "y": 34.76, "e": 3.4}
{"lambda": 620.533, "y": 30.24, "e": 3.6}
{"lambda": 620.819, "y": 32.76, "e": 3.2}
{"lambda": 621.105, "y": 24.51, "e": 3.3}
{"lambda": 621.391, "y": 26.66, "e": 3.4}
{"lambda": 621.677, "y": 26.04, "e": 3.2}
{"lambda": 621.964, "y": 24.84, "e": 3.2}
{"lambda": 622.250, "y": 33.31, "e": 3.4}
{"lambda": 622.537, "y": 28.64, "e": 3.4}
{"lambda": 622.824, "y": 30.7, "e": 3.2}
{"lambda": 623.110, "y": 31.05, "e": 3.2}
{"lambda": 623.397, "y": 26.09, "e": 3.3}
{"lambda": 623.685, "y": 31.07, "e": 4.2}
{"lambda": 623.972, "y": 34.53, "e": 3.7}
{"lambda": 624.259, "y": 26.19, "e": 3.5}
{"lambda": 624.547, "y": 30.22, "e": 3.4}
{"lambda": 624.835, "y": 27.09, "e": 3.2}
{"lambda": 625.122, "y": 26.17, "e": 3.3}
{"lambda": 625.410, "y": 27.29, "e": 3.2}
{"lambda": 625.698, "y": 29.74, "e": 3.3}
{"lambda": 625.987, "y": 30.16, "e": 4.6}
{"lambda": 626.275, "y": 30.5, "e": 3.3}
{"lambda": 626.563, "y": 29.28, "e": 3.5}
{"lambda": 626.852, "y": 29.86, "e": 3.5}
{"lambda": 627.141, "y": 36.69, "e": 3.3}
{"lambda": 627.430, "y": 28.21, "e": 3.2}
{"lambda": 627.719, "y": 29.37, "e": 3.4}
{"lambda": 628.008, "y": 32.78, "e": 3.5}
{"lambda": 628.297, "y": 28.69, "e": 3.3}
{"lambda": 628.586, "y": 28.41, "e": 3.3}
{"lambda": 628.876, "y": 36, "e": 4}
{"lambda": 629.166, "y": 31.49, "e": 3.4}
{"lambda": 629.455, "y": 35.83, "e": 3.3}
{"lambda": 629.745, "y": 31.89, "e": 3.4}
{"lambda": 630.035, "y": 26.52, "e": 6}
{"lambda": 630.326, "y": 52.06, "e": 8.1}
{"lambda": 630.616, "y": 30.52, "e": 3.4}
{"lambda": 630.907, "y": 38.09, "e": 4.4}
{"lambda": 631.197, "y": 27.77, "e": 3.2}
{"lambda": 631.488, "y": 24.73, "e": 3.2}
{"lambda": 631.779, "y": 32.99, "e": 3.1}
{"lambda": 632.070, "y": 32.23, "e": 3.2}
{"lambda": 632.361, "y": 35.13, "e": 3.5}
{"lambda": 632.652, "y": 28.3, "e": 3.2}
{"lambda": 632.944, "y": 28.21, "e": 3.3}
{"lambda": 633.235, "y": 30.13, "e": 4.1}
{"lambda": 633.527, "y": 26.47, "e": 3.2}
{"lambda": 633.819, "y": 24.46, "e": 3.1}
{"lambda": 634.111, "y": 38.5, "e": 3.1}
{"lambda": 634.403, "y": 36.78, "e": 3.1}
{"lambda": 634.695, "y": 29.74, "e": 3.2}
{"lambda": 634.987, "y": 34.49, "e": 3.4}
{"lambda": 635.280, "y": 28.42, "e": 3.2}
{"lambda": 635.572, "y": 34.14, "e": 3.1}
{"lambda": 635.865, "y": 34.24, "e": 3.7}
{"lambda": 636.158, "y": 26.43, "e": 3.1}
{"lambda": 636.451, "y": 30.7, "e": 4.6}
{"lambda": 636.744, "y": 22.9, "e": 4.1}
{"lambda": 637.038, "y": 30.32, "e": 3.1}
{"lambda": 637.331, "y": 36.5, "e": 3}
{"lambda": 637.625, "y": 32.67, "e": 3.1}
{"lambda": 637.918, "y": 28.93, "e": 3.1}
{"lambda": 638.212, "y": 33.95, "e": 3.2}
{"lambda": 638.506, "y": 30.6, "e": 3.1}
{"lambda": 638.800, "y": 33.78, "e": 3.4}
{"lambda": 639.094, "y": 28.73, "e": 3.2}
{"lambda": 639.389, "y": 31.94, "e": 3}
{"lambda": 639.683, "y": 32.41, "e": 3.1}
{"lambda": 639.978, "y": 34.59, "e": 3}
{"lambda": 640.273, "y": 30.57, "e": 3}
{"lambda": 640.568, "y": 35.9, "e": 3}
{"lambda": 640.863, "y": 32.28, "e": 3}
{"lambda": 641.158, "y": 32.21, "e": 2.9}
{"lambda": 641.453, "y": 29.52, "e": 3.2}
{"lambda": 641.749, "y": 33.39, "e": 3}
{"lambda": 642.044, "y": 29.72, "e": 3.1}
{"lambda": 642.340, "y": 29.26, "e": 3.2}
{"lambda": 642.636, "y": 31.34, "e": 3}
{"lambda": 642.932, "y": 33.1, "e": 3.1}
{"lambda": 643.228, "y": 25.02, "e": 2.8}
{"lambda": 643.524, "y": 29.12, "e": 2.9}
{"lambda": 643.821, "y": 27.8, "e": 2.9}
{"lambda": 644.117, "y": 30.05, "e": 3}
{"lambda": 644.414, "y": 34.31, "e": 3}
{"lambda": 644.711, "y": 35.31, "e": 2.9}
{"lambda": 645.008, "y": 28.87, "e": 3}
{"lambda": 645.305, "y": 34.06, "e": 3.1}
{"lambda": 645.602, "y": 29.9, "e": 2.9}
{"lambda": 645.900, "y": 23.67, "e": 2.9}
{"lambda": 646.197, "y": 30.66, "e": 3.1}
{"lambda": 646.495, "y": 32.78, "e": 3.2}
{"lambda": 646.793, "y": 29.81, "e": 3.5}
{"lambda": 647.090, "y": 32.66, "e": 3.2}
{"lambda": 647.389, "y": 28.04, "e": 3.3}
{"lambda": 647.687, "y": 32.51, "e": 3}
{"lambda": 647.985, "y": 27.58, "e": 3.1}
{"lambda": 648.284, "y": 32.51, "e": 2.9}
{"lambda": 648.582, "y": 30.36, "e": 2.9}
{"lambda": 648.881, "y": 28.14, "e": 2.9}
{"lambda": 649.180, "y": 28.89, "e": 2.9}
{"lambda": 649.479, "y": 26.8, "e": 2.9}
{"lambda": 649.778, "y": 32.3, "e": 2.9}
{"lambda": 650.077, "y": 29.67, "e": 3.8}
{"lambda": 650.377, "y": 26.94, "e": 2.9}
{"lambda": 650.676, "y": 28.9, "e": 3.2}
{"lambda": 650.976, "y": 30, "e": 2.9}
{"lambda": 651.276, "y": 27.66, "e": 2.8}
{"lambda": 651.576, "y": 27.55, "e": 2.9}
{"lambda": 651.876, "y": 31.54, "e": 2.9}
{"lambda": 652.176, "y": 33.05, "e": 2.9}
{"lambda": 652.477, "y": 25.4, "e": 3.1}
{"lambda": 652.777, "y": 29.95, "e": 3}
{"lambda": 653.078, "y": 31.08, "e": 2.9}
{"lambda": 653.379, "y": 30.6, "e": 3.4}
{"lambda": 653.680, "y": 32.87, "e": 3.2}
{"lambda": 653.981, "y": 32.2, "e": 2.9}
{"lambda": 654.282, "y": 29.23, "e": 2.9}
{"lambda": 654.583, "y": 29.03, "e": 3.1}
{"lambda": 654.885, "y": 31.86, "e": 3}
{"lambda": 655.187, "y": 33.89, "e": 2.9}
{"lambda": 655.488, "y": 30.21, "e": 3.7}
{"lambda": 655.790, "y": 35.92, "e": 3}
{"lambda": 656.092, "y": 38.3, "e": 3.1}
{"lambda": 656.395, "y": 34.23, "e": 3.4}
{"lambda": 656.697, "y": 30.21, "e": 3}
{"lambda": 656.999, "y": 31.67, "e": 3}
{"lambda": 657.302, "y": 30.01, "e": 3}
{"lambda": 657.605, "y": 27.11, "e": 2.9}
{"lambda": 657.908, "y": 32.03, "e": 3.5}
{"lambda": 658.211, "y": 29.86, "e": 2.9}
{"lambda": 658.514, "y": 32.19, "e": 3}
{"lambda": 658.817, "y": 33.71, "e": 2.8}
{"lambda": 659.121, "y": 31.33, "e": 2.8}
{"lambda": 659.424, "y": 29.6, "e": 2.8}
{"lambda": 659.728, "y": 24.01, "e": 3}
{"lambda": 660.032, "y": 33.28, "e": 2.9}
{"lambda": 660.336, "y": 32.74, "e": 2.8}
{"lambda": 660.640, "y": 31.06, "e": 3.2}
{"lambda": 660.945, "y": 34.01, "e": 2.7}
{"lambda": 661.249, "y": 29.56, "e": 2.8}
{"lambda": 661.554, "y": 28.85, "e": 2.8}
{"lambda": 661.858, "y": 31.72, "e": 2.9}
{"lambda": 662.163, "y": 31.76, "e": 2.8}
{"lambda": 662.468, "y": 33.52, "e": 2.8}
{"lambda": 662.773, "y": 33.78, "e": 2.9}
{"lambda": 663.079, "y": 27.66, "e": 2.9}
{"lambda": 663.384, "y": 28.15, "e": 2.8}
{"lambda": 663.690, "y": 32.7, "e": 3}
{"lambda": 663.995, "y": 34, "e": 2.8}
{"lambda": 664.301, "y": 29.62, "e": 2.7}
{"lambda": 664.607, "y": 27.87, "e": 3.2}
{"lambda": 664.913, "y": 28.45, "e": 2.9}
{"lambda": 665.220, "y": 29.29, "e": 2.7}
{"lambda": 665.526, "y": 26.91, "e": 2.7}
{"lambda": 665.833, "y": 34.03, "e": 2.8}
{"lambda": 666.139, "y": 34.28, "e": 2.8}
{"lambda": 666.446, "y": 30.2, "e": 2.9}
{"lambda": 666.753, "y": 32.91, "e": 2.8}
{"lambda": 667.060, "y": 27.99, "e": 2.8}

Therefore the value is -0.133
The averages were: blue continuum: 28.5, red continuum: 29.5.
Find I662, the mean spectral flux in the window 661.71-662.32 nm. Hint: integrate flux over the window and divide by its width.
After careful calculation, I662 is 31.7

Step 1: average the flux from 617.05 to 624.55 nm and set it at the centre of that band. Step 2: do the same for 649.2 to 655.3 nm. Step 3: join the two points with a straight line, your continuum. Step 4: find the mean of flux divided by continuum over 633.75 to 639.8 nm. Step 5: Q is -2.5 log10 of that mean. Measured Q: -0.07 mag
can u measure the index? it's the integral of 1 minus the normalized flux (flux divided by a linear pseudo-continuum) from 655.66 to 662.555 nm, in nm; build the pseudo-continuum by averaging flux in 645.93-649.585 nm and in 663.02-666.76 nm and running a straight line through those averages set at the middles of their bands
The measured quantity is -0.30 nm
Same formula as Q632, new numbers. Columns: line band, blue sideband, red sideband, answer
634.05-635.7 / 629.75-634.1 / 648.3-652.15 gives -0.08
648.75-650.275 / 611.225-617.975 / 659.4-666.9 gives 0.03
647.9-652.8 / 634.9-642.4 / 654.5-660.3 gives 0.08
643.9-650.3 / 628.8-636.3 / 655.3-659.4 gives 0.06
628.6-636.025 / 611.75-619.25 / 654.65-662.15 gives -0.10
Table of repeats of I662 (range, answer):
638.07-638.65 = 32.3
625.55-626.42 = 30.1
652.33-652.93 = 27.7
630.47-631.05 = 34.3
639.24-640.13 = 32.9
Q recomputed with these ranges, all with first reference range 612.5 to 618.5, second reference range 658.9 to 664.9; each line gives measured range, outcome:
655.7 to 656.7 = -0.16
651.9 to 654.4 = -0.01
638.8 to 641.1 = -0.10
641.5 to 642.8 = -0.04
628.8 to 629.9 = -0.15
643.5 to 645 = -0.05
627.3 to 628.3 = -0.03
